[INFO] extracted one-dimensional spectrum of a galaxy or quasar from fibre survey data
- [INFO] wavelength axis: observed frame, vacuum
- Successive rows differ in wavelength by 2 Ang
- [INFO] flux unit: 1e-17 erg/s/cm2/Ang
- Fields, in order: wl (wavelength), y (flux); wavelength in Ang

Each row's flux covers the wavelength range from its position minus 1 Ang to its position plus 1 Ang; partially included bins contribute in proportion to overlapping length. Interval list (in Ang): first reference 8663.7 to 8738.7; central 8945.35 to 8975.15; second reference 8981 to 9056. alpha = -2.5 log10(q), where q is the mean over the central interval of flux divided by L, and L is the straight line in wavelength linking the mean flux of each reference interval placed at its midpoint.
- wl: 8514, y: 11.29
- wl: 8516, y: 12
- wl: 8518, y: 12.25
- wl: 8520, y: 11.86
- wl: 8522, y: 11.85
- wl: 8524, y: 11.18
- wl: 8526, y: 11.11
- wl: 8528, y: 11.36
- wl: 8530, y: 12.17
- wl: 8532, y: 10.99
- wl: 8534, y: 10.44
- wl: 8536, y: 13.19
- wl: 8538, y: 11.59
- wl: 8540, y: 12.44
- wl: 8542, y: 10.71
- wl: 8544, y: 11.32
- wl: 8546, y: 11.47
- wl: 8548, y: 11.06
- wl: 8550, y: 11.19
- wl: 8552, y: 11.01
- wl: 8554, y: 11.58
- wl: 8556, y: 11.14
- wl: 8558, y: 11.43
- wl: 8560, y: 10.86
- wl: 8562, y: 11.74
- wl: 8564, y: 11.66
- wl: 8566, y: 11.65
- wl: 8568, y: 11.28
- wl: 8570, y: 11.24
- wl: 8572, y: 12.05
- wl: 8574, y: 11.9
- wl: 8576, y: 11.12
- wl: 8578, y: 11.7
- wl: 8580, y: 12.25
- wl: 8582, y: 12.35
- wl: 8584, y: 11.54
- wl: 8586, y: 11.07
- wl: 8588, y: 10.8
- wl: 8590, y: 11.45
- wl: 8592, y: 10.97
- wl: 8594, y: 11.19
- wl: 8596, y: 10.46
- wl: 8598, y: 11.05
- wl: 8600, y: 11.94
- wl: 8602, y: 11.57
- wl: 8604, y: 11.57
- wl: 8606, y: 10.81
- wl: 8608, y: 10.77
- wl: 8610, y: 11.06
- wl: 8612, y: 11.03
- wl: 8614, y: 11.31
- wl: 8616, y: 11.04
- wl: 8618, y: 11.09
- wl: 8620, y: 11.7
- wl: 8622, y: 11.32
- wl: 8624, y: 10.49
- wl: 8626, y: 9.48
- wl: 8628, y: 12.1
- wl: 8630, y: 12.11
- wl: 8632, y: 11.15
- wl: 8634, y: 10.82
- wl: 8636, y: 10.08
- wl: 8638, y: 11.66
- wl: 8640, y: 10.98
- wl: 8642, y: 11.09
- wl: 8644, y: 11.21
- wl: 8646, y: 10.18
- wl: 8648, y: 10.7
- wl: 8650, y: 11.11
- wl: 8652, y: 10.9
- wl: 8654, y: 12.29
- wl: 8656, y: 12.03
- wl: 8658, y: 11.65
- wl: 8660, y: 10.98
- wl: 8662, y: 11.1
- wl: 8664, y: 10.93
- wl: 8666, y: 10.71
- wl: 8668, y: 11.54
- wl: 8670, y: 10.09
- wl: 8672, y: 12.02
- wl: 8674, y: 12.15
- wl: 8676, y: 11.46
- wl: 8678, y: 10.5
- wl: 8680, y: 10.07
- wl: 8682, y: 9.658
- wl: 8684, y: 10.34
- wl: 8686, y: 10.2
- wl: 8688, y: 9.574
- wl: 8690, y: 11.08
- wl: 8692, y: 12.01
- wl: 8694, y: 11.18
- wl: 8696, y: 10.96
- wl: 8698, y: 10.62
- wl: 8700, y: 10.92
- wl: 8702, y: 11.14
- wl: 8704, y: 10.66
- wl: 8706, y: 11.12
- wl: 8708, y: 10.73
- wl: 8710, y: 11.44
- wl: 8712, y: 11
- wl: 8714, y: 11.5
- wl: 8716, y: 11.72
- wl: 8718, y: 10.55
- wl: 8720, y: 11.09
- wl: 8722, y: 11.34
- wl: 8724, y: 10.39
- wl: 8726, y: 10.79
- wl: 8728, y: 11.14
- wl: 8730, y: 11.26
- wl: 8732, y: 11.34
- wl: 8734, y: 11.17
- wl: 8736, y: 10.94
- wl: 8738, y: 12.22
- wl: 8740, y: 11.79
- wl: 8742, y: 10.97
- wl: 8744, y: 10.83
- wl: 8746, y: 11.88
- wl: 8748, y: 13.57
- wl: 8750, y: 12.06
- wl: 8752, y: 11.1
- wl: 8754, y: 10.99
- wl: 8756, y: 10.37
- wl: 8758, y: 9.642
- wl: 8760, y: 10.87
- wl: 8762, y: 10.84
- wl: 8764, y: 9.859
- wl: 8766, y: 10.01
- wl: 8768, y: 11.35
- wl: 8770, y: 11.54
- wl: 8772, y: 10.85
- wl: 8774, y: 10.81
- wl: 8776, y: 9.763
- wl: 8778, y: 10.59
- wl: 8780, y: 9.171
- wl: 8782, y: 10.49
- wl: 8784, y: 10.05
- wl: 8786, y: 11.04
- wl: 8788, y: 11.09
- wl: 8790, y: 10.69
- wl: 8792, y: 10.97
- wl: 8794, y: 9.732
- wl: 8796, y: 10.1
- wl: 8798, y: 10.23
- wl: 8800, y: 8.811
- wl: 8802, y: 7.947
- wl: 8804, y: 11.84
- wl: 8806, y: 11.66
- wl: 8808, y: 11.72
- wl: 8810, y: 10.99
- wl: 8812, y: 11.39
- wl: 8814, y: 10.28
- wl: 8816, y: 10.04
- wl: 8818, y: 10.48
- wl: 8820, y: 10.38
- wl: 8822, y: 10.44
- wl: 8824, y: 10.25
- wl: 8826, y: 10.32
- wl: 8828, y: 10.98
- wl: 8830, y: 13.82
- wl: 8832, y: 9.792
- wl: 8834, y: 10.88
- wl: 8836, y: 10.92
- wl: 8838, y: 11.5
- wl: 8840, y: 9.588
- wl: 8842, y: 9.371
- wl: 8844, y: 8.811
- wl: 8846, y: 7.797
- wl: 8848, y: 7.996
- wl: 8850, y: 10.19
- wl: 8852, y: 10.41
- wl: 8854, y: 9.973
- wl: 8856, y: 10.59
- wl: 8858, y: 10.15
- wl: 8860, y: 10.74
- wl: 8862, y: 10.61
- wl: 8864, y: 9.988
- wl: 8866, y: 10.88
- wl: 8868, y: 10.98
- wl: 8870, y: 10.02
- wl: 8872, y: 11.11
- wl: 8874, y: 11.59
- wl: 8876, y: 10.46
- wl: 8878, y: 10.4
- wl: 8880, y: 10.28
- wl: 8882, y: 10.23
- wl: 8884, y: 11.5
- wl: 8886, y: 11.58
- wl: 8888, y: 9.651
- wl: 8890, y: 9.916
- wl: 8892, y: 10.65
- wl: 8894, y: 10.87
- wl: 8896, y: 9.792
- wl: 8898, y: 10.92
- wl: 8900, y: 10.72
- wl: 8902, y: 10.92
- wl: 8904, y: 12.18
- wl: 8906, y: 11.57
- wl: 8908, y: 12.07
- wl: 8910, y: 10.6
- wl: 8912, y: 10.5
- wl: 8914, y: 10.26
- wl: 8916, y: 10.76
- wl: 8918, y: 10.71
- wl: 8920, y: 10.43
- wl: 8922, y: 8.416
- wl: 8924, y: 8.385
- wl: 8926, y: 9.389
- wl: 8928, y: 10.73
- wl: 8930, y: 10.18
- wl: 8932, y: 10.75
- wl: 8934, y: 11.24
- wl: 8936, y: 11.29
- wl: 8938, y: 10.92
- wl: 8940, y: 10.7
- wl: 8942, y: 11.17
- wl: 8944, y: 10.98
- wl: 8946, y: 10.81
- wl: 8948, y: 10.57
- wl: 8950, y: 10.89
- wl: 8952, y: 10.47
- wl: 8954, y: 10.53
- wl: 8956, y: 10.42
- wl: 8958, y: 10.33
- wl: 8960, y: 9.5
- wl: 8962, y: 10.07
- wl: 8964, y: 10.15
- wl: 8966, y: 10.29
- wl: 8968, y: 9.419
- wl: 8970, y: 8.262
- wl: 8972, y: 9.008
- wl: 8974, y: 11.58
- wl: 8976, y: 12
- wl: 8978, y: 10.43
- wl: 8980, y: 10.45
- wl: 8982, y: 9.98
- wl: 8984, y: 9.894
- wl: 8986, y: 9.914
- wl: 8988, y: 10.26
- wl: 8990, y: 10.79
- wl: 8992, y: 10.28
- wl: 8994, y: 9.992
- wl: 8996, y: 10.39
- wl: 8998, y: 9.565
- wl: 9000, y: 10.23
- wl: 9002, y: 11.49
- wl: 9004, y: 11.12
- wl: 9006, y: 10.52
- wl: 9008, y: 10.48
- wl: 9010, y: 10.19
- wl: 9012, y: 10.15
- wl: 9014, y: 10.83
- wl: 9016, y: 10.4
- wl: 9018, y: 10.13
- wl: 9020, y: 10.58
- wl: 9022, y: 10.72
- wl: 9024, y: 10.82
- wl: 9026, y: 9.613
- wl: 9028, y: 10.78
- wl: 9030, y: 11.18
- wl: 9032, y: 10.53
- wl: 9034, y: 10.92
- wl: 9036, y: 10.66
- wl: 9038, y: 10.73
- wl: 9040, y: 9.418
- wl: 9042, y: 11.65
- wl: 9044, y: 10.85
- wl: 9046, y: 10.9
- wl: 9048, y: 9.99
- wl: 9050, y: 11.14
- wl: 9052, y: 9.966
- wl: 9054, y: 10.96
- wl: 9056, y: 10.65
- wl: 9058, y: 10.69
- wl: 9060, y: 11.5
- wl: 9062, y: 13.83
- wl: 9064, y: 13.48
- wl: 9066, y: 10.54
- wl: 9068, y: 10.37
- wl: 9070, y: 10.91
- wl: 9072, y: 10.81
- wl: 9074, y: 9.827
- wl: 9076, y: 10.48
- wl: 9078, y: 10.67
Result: 0.04 mag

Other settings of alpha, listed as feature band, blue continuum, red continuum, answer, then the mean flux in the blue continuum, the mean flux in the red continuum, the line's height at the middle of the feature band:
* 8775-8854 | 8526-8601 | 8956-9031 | 0.048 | 11.4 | 10.3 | 10.8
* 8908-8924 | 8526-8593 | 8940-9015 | 0.031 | 11.5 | 10.4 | 10.5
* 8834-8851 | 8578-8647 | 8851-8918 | 0.125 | 11.2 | 10.7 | 10.8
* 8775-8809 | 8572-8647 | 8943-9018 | 0.045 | 11.2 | 10.3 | 10.8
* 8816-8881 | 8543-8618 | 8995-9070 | 0.064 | 11.3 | 10.8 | 11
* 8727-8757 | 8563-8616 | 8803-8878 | -0.058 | 11.4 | 10.5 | 10.8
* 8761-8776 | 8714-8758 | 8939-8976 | 0.045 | 11.3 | 10.3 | 11.1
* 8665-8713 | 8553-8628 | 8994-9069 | 0.029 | 11.3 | 10.7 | 11.2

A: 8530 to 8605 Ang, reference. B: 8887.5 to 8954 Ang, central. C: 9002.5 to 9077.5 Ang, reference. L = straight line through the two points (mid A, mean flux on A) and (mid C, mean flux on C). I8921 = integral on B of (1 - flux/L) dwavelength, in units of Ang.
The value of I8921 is 2.1 Ang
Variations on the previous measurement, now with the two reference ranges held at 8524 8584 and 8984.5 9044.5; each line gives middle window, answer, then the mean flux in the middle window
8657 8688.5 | 1.2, 10.8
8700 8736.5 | 0.3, 11.1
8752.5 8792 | 1.7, 10.5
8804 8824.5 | 0.2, 10.8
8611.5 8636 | 0.6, 11.1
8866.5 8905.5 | 0.2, 10.7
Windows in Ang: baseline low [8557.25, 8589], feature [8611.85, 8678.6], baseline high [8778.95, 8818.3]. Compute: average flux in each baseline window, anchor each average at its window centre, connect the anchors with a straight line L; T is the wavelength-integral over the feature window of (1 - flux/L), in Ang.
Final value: 0.2 Ang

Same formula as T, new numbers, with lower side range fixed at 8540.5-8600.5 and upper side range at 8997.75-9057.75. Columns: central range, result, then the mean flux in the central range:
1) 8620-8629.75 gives 0.2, 11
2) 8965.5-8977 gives 0.6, 10.1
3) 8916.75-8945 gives 1.0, 10.4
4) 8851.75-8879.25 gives 0.8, 10.6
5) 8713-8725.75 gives 0.0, 11.1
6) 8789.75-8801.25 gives 1.0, 10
